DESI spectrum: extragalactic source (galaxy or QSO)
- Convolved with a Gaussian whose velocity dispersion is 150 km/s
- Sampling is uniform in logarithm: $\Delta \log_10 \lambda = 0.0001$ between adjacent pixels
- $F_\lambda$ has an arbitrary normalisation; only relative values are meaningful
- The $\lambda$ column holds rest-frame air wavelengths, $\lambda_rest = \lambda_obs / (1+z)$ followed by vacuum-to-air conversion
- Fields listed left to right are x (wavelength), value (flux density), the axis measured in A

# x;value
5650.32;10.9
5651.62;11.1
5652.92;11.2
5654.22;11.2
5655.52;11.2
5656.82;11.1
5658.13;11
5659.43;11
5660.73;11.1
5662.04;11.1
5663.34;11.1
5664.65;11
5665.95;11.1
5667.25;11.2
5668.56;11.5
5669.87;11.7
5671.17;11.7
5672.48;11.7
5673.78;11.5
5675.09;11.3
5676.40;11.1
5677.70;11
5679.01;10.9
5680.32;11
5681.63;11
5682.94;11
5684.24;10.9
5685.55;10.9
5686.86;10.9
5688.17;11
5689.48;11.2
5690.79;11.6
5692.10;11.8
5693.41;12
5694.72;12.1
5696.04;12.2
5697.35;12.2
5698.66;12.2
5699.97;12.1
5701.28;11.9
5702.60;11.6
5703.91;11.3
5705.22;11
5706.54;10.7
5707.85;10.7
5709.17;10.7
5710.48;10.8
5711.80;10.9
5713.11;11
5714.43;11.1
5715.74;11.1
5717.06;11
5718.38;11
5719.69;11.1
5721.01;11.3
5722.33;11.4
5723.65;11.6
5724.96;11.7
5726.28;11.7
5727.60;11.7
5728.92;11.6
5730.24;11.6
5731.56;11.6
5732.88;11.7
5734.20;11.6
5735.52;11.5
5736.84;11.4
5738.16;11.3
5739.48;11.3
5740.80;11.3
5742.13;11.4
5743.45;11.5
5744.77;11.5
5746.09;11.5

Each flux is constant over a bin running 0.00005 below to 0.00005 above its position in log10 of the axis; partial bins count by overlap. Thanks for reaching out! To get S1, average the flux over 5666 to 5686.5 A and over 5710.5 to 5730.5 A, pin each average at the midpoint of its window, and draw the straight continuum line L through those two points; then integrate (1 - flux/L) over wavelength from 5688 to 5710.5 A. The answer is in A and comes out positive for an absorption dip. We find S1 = -0.6 A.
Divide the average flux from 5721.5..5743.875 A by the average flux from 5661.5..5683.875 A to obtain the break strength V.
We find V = 1.03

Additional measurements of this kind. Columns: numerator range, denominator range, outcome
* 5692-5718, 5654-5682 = 1.02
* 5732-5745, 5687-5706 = 0.98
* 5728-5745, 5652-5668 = 1.03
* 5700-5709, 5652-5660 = 1.01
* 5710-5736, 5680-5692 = 1.02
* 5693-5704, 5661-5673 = 1.06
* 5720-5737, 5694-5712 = 1.01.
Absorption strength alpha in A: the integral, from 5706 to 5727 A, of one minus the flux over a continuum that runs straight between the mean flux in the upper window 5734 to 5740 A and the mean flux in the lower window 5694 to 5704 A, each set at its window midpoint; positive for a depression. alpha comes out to 1.1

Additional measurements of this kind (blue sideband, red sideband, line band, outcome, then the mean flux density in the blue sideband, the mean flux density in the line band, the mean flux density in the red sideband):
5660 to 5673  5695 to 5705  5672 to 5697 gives 0.6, 11.3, 11.3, 11.9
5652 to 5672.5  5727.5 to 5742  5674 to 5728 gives 0.3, 11.2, 11.3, 11.5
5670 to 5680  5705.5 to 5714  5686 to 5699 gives -0.7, 11.3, 11.7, 10.8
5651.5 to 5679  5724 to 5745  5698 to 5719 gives 0.4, 11.2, 11.2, 11.5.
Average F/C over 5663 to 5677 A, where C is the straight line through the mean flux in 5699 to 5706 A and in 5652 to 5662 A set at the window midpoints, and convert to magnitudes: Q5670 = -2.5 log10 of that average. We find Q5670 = -0.01 mag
